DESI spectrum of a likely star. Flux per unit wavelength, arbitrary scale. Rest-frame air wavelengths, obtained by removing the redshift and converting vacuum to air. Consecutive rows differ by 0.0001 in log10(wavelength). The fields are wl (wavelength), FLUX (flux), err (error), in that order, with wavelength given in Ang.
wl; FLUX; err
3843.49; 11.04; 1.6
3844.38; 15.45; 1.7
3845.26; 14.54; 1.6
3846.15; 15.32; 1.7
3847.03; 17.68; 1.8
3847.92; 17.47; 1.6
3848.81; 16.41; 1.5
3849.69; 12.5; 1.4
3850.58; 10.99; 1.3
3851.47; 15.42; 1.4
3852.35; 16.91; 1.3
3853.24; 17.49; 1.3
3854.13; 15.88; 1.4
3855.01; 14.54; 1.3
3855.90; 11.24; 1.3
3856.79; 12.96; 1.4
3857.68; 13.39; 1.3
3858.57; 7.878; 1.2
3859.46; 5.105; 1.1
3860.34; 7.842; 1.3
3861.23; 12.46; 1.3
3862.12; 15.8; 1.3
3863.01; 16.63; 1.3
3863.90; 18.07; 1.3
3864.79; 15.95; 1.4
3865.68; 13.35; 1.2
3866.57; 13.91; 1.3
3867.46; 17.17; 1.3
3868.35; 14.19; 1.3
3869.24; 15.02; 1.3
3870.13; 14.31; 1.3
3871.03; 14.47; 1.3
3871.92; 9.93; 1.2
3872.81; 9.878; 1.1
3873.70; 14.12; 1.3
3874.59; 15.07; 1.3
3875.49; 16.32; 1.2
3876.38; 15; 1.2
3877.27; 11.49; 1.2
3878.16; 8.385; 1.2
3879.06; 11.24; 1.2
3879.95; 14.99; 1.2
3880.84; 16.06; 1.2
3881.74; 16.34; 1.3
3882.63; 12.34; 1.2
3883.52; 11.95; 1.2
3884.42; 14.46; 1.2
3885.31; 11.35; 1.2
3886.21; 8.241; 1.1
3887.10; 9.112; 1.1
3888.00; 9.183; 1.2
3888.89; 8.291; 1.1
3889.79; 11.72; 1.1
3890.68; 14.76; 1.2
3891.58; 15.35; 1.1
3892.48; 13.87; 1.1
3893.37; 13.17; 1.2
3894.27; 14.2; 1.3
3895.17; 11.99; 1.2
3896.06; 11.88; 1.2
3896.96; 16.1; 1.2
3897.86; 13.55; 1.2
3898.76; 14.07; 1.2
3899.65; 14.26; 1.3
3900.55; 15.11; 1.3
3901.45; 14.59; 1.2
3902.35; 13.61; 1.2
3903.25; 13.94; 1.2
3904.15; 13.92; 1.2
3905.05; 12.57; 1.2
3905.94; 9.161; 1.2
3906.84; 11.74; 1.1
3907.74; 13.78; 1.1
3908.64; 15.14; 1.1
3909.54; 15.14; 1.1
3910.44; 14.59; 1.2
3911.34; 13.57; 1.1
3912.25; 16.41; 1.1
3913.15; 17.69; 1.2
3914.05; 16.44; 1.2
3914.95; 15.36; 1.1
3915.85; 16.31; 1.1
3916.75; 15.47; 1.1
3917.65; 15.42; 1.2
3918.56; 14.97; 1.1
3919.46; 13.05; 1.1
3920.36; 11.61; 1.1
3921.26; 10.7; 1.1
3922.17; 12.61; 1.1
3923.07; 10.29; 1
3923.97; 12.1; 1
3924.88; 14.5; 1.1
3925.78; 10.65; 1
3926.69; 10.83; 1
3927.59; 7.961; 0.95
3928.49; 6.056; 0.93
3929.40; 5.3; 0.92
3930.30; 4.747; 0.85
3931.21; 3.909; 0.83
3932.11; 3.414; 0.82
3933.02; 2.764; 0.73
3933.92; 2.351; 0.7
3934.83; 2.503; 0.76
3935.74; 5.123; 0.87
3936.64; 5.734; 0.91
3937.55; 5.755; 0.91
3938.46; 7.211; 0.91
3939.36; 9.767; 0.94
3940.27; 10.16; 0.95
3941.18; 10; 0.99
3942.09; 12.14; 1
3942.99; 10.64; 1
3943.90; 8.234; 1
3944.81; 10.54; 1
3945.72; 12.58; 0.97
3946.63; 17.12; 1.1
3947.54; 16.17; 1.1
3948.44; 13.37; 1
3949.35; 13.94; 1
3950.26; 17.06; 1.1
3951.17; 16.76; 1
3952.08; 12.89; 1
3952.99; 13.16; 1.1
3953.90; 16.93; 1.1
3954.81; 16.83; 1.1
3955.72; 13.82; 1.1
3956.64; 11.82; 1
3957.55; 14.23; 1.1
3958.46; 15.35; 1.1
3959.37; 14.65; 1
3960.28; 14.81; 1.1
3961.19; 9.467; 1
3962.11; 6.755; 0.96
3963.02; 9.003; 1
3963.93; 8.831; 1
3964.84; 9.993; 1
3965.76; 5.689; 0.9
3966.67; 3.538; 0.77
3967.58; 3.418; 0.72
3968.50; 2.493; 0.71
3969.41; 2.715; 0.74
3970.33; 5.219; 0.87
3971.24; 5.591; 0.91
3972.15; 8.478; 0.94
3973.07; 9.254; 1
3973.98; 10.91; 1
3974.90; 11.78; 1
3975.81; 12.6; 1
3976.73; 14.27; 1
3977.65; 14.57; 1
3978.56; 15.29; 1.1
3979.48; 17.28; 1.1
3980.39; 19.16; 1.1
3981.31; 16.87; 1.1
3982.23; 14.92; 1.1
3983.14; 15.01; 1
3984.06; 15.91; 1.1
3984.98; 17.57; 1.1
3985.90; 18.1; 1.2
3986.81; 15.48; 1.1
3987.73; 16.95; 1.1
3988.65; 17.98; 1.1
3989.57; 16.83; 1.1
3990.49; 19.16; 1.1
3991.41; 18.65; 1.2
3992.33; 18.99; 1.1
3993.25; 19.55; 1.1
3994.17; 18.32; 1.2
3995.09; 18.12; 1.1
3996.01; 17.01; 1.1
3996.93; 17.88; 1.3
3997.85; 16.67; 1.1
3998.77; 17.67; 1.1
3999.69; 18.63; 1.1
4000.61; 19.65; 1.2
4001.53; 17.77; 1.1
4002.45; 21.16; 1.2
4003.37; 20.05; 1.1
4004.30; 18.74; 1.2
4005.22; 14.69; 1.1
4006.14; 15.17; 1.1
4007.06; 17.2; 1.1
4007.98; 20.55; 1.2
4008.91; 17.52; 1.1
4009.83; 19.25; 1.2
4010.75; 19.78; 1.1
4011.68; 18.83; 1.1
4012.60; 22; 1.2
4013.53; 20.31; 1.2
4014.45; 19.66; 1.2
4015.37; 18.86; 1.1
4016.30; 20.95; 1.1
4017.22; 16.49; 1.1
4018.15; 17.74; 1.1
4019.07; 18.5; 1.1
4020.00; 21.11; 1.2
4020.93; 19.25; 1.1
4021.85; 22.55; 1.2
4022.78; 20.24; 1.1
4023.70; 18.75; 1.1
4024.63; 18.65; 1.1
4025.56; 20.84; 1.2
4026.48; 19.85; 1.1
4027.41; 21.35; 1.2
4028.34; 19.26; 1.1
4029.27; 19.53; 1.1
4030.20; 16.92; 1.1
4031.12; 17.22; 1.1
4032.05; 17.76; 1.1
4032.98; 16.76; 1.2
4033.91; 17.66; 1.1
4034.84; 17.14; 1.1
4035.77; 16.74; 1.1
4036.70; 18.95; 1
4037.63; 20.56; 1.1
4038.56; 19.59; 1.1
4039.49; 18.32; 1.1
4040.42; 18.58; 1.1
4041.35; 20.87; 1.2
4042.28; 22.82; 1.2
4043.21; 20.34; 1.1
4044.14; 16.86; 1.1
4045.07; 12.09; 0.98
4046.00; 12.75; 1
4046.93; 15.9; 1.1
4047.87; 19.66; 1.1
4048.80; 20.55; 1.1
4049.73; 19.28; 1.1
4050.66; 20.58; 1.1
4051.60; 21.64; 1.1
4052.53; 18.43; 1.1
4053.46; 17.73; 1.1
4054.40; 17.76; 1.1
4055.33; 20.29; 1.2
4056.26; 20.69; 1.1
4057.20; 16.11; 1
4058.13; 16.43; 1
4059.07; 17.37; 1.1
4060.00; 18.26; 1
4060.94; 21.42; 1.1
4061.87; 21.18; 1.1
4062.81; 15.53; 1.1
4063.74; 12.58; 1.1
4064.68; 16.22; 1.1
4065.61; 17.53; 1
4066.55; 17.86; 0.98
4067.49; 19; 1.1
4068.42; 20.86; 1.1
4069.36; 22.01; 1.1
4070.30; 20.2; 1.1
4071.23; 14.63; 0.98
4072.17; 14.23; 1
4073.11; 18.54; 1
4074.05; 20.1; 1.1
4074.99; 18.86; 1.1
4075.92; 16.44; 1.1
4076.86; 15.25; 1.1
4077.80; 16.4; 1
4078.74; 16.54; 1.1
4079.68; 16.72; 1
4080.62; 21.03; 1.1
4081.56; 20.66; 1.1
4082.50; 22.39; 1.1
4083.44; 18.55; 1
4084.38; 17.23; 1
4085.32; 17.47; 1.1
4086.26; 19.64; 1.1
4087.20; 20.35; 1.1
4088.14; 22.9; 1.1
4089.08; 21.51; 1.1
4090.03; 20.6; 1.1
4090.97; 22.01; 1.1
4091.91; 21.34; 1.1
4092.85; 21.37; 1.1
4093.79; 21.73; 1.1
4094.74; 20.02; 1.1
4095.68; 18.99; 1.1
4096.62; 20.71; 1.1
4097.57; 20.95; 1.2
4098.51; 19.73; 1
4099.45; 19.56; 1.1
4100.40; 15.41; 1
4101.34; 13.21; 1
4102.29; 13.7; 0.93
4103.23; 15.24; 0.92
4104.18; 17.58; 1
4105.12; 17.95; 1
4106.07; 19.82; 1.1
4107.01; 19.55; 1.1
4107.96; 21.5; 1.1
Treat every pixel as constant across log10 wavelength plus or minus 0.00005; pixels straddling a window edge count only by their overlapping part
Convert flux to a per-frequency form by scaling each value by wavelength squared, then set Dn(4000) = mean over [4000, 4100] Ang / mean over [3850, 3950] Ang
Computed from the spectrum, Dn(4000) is 1.67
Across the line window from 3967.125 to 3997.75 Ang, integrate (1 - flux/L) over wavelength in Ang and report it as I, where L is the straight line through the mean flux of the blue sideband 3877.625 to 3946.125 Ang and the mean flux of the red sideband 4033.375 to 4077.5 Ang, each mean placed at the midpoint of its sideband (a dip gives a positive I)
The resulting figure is 1.5 Ang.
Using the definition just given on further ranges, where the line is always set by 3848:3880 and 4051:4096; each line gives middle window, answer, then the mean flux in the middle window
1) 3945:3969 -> 6.0 Ang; 11.9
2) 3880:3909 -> 2.6 Ang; 13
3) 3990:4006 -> -1.3 Ang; 18.3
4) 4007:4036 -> -2.6 Ang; 19.1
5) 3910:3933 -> 5.2 Ang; 11.6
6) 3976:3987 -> 0.3 Ang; 16.1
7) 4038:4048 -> 0.1 Ang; 17.9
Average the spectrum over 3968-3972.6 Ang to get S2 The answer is 4.88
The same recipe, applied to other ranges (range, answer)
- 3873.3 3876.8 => 15.1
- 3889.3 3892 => 13.8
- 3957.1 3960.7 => 14.8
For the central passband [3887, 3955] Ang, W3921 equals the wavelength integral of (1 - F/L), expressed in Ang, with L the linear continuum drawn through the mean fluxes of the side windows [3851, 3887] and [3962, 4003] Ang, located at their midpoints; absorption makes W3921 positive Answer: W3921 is 8.7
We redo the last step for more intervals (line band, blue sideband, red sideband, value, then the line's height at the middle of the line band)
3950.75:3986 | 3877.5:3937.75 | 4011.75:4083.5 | 6.8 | 14.7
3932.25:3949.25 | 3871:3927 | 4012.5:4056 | 6.8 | 15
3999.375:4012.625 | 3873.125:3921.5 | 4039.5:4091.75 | -1.5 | 16.8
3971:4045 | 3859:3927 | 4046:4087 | -4.8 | 16.6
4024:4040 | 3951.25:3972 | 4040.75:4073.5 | -2.6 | 16.1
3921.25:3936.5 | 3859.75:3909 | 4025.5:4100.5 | 7.6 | 14.6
